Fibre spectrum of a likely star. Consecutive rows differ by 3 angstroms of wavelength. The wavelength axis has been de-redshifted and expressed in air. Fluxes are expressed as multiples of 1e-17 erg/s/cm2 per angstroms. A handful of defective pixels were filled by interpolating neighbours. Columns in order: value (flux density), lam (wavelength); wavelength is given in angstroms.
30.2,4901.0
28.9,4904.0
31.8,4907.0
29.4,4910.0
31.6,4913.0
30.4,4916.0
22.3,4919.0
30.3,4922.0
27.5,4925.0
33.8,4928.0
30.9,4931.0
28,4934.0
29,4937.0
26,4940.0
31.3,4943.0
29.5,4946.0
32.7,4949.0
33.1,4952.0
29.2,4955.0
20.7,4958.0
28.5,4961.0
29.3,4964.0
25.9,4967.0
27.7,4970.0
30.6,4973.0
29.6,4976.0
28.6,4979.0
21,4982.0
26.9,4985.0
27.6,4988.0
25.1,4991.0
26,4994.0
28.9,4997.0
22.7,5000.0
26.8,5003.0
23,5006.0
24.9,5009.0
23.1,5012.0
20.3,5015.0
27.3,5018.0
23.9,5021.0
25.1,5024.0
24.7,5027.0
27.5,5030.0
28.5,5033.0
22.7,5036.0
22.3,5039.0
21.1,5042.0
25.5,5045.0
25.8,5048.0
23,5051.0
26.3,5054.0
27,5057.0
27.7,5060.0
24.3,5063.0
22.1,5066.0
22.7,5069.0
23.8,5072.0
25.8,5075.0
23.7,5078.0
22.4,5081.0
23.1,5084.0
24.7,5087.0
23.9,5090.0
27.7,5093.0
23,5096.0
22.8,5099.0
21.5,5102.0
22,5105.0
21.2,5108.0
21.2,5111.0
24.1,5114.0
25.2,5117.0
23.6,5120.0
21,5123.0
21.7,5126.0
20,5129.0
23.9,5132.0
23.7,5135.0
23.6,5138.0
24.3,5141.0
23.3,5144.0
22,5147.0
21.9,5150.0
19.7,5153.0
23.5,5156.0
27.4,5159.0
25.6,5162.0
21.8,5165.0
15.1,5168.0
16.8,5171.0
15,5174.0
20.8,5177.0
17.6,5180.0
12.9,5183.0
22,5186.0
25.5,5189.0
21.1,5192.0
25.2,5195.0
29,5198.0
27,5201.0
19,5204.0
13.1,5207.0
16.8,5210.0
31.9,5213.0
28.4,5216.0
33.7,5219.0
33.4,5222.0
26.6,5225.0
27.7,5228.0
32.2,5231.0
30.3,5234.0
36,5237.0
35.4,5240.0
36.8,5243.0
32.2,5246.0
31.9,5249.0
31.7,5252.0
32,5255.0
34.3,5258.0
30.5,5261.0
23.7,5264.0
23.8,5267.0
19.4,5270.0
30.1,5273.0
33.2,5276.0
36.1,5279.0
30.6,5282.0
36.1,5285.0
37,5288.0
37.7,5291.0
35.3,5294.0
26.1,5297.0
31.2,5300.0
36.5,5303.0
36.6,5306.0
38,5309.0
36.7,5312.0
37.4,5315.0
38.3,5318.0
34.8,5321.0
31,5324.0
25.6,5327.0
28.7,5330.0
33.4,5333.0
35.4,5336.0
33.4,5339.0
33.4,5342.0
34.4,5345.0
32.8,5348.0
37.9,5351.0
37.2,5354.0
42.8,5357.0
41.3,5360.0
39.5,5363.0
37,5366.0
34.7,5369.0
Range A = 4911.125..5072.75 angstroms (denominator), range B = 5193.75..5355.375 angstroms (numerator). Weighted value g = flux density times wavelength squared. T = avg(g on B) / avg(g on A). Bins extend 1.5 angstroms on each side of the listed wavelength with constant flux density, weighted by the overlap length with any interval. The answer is 1.3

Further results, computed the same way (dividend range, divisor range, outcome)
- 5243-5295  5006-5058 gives 1.41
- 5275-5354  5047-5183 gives 1.63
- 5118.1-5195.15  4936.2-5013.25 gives 0.85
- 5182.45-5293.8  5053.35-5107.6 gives 1.28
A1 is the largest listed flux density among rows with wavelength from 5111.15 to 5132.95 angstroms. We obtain 25.2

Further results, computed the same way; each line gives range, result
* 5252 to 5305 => 37.7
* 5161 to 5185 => 25.6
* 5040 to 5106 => 27.7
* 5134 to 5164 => 27.4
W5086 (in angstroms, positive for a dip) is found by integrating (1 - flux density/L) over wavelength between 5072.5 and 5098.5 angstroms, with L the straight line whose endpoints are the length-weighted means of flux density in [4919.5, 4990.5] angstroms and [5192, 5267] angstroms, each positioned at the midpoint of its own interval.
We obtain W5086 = 4.0 angstroms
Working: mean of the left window 28.5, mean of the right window 28.9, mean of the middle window 24.2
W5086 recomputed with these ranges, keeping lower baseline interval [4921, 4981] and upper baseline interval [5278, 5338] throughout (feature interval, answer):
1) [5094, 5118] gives 6.6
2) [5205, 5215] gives 3.6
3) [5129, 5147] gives 4.8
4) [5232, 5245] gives -0.5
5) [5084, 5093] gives 1.8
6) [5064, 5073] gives 2.3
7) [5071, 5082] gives 2.4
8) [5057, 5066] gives 1.5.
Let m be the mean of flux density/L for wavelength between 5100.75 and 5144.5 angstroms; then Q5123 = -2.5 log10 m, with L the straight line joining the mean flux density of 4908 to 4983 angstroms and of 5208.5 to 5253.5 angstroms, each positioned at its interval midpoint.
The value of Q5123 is 0.309 mag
